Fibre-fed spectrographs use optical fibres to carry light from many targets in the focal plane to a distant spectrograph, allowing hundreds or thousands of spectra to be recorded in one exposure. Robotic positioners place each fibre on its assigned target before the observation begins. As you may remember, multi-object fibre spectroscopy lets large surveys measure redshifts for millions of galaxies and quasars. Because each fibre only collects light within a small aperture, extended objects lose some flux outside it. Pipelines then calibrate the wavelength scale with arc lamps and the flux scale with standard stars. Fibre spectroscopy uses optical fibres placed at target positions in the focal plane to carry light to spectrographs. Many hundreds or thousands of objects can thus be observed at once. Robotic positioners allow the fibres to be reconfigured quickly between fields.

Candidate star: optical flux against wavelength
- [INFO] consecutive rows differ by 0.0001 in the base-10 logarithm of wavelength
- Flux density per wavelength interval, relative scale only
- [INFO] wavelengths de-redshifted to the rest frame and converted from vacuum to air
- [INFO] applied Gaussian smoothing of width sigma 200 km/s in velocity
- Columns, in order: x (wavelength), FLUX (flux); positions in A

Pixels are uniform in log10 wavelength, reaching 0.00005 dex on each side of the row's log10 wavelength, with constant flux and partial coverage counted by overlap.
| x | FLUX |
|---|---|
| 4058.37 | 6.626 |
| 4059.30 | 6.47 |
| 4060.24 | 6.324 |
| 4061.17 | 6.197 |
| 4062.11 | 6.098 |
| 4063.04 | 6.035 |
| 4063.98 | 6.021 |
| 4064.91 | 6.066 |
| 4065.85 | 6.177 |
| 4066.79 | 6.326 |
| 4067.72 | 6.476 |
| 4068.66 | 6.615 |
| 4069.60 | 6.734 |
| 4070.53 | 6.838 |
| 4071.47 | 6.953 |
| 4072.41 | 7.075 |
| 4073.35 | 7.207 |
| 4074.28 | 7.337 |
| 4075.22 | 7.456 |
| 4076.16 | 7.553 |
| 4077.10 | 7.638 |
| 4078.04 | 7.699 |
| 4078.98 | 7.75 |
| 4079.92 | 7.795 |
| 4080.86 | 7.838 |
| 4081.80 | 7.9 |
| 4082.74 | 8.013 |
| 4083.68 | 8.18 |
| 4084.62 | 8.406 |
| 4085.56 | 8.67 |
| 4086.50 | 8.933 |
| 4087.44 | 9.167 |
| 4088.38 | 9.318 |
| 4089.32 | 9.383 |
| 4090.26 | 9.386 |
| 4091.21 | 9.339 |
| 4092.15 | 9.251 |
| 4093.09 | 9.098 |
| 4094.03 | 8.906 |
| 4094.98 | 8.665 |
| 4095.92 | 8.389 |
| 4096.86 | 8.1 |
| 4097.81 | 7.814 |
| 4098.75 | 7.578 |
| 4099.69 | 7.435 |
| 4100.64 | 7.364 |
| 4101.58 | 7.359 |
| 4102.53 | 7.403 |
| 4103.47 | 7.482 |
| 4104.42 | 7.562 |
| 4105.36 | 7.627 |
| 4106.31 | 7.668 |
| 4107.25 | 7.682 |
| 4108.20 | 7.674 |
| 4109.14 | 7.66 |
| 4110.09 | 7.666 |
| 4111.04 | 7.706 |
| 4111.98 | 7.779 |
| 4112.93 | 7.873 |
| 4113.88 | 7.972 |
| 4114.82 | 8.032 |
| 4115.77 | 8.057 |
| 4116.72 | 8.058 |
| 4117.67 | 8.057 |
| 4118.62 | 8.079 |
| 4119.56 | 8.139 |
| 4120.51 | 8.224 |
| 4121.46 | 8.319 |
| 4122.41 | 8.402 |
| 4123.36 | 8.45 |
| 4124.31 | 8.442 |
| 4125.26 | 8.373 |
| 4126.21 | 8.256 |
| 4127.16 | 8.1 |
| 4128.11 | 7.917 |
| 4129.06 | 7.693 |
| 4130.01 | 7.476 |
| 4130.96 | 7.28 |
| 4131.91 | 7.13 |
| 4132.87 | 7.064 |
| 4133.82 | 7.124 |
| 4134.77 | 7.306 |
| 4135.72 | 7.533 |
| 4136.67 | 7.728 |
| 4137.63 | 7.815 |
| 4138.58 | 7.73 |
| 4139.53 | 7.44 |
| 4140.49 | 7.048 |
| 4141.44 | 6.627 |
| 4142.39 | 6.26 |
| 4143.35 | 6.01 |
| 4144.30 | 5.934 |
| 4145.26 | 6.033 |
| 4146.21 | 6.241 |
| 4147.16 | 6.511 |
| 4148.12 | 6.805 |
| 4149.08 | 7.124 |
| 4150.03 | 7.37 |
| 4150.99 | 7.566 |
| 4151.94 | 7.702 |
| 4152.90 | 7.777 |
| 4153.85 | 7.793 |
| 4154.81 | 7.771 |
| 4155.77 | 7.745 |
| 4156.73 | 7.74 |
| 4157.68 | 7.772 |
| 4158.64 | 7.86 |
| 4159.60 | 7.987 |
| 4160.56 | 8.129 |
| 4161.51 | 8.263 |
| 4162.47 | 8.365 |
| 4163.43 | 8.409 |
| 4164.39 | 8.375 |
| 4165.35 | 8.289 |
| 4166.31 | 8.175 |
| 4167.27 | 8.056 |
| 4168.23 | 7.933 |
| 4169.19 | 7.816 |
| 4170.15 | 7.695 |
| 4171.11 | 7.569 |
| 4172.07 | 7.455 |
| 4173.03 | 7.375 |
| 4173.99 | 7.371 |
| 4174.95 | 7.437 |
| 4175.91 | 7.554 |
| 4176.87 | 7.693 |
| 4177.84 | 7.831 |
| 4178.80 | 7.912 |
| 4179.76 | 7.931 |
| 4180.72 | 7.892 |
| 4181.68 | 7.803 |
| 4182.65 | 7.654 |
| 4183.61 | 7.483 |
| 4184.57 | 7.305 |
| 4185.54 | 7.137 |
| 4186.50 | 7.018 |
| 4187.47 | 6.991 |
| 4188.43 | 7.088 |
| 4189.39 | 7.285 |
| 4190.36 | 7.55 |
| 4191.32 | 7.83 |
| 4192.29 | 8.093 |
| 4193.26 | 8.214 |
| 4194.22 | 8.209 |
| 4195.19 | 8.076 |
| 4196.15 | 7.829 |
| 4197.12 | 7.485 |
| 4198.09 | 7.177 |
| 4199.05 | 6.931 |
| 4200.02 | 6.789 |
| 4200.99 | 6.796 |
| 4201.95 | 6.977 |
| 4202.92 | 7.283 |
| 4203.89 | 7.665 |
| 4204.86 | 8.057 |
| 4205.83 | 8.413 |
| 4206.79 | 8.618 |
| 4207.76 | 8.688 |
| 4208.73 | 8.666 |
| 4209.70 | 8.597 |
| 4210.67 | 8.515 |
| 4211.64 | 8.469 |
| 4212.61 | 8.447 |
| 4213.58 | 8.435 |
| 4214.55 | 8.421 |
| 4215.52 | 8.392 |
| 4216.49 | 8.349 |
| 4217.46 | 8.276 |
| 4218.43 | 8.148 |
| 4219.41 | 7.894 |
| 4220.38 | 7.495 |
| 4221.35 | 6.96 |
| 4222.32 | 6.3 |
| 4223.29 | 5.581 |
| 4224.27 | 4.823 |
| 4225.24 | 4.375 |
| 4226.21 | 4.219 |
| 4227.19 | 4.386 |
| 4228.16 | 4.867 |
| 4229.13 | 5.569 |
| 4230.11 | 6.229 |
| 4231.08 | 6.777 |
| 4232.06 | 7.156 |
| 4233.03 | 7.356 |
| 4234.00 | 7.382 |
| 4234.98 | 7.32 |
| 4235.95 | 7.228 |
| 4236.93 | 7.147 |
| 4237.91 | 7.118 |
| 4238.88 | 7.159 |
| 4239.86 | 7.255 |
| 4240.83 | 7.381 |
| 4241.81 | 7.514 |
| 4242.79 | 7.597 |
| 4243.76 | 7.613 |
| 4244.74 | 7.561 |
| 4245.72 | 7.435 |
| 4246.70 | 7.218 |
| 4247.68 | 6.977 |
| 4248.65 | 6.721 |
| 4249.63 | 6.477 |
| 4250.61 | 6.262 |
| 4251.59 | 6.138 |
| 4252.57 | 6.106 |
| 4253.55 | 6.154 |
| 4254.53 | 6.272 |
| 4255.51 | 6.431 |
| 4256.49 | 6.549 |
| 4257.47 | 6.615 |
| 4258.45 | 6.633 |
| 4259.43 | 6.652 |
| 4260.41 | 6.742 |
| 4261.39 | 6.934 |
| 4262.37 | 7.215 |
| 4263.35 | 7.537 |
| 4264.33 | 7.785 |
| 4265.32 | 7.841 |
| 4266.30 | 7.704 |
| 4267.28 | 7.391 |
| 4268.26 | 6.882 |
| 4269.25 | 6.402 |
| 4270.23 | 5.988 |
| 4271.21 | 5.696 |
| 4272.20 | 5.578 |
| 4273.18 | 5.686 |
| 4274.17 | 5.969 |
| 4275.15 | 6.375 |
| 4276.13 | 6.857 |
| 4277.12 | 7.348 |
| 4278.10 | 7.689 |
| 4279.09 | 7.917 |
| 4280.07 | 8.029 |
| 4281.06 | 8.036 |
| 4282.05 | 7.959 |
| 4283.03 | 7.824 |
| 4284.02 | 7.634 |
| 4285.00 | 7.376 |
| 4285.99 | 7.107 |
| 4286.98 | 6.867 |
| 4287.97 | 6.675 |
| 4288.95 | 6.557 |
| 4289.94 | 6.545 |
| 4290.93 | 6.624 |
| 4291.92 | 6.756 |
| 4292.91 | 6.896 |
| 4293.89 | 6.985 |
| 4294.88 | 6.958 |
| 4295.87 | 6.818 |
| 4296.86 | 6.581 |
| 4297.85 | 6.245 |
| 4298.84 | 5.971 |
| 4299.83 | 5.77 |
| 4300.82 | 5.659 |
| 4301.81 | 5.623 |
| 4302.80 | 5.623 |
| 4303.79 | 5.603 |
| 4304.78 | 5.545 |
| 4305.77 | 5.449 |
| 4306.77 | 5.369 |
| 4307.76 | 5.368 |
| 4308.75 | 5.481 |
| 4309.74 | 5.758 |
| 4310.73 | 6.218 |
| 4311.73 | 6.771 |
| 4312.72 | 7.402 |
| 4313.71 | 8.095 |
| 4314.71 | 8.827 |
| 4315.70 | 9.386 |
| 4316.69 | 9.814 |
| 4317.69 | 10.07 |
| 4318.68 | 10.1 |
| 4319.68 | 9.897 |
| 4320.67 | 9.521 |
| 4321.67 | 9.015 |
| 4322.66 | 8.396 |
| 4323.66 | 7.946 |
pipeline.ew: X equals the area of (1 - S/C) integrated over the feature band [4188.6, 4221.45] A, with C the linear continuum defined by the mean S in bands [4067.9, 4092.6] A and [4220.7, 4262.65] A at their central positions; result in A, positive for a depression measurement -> -4.9 A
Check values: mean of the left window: 8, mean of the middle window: 7.92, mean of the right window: 6.57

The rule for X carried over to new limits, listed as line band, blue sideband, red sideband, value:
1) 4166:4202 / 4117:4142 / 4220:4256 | -2.1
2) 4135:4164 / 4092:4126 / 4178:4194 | 1.5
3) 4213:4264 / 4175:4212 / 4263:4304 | 2.9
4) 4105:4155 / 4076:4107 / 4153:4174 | 3.1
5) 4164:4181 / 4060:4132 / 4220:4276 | -1.4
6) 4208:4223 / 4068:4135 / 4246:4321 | -1.6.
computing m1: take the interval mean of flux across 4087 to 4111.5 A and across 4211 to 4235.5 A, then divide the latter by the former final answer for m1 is 0.8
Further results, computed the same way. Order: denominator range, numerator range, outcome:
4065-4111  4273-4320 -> 0.89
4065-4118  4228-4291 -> 0.88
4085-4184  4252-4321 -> 0.89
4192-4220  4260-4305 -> 0.85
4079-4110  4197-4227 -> 0.90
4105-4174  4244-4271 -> 0.89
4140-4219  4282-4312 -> 0.83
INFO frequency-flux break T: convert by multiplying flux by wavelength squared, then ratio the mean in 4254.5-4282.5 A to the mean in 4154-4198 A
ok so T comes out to 0.9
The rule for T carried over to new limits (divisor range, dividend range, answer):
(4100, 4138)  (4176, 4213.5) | 1.03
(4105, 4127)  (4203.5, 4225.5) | 1.01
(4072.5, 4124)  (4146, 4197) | 0.99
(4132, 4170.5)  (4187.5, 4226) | 1.04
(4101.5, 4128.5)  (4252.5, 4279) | 0.91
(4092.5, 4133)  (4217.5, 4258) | 0.89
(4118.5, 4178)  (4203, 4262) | 0.97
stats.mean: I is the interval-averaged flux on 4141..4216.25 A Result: 7.65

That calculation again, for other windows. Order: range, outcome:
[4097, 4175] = 7.64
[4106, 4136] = 7.85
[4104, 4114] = 7.71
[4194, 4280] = 7.07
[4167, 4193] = 7.58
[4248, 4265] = 6.68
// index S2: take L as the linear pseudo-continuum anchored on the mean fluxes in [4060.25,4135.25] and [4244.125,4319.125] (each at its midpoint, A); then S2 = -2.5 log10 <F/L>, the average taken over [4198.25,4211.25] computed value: -0.087 mag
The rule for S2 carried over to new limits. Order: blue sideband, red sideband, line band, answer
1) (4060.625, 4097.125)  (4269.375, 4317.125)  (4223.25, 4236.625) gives 0.17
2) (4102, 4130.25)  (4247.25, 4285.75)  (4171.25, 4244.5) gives -0.01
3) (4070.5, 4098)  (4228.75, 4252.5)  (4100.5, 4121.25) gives 0.03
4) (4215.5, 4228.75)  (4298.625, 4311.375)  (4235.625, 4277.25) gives -0.13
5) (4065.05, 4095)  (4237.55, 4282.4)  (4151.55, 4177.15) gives -0.06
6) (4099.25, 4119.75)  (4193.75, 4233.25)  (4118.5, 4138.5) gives -0.03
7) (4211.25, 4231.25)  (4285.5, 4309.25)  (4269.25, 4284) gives -0.09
